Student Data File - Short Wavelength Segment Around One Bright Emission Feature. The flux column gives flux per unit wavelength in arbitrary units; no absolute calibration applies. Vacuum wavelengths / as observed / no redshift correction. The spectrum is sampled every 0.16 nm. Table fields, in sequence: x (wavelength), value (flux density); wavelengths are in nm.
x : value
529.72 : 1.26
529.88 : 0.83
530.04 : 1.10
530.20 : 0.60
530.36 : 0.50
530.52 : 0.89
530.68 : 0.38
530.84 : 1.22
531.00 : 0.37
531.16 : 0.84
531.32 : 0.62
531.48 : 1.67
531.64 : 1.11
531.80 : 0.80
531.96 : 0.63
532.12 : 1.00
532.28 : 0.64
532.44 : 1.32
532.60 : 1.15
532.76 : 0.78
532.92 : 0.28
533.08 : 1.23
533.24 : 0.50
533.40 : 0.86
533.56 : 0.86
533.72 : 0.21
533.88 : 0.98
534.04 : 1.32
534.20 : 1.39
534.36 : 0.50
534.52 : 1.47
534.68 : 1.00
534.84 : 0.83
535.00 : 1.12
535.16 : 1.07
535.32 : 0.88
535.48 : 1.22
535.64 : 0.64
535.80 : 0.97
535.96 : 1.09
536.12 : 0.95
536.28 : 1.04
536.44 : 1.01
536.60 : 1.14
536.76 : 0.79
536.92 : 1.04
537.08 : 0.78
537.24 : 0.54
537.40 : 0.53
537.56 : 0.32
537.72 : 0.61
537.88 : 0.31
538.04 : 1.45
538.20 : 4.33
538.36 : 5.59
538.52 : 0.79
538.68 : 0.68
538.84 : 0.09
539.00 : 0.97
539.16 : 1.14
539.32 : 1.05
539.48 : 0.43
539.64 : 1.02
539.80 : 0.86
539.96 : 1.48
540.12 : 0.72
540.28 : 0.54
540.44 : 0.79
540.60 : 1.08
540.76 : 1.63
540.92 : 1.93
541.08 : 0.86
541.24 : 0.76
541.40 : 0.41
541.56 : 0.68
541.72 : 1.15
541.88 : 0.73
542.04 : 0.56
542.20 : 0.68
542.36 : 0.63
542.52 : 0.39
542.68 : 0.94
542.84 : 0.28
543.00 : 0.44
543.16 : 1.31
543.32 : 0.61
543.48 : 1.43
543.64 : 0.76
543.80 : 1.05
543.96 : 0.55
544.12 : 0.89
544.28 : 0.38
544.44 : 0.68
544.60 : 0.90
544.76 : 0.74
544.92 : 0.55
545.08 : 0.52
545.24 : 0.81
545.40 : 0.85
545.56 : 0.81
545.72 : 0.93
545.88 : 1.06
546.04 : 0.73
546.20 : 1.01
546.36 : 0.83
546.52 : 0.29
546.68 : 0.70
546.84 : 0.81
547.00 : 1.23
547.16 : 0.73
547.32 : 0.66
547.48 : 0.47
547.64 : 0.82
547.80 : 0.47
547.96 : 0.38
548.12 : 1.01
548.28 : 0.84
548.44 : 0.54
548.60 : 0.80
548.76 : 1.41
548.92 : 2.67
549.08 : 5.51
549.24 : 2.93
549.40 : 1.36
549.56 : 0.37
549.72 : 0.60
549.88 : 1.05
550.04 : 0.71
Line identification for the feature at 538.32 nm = Hbeta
